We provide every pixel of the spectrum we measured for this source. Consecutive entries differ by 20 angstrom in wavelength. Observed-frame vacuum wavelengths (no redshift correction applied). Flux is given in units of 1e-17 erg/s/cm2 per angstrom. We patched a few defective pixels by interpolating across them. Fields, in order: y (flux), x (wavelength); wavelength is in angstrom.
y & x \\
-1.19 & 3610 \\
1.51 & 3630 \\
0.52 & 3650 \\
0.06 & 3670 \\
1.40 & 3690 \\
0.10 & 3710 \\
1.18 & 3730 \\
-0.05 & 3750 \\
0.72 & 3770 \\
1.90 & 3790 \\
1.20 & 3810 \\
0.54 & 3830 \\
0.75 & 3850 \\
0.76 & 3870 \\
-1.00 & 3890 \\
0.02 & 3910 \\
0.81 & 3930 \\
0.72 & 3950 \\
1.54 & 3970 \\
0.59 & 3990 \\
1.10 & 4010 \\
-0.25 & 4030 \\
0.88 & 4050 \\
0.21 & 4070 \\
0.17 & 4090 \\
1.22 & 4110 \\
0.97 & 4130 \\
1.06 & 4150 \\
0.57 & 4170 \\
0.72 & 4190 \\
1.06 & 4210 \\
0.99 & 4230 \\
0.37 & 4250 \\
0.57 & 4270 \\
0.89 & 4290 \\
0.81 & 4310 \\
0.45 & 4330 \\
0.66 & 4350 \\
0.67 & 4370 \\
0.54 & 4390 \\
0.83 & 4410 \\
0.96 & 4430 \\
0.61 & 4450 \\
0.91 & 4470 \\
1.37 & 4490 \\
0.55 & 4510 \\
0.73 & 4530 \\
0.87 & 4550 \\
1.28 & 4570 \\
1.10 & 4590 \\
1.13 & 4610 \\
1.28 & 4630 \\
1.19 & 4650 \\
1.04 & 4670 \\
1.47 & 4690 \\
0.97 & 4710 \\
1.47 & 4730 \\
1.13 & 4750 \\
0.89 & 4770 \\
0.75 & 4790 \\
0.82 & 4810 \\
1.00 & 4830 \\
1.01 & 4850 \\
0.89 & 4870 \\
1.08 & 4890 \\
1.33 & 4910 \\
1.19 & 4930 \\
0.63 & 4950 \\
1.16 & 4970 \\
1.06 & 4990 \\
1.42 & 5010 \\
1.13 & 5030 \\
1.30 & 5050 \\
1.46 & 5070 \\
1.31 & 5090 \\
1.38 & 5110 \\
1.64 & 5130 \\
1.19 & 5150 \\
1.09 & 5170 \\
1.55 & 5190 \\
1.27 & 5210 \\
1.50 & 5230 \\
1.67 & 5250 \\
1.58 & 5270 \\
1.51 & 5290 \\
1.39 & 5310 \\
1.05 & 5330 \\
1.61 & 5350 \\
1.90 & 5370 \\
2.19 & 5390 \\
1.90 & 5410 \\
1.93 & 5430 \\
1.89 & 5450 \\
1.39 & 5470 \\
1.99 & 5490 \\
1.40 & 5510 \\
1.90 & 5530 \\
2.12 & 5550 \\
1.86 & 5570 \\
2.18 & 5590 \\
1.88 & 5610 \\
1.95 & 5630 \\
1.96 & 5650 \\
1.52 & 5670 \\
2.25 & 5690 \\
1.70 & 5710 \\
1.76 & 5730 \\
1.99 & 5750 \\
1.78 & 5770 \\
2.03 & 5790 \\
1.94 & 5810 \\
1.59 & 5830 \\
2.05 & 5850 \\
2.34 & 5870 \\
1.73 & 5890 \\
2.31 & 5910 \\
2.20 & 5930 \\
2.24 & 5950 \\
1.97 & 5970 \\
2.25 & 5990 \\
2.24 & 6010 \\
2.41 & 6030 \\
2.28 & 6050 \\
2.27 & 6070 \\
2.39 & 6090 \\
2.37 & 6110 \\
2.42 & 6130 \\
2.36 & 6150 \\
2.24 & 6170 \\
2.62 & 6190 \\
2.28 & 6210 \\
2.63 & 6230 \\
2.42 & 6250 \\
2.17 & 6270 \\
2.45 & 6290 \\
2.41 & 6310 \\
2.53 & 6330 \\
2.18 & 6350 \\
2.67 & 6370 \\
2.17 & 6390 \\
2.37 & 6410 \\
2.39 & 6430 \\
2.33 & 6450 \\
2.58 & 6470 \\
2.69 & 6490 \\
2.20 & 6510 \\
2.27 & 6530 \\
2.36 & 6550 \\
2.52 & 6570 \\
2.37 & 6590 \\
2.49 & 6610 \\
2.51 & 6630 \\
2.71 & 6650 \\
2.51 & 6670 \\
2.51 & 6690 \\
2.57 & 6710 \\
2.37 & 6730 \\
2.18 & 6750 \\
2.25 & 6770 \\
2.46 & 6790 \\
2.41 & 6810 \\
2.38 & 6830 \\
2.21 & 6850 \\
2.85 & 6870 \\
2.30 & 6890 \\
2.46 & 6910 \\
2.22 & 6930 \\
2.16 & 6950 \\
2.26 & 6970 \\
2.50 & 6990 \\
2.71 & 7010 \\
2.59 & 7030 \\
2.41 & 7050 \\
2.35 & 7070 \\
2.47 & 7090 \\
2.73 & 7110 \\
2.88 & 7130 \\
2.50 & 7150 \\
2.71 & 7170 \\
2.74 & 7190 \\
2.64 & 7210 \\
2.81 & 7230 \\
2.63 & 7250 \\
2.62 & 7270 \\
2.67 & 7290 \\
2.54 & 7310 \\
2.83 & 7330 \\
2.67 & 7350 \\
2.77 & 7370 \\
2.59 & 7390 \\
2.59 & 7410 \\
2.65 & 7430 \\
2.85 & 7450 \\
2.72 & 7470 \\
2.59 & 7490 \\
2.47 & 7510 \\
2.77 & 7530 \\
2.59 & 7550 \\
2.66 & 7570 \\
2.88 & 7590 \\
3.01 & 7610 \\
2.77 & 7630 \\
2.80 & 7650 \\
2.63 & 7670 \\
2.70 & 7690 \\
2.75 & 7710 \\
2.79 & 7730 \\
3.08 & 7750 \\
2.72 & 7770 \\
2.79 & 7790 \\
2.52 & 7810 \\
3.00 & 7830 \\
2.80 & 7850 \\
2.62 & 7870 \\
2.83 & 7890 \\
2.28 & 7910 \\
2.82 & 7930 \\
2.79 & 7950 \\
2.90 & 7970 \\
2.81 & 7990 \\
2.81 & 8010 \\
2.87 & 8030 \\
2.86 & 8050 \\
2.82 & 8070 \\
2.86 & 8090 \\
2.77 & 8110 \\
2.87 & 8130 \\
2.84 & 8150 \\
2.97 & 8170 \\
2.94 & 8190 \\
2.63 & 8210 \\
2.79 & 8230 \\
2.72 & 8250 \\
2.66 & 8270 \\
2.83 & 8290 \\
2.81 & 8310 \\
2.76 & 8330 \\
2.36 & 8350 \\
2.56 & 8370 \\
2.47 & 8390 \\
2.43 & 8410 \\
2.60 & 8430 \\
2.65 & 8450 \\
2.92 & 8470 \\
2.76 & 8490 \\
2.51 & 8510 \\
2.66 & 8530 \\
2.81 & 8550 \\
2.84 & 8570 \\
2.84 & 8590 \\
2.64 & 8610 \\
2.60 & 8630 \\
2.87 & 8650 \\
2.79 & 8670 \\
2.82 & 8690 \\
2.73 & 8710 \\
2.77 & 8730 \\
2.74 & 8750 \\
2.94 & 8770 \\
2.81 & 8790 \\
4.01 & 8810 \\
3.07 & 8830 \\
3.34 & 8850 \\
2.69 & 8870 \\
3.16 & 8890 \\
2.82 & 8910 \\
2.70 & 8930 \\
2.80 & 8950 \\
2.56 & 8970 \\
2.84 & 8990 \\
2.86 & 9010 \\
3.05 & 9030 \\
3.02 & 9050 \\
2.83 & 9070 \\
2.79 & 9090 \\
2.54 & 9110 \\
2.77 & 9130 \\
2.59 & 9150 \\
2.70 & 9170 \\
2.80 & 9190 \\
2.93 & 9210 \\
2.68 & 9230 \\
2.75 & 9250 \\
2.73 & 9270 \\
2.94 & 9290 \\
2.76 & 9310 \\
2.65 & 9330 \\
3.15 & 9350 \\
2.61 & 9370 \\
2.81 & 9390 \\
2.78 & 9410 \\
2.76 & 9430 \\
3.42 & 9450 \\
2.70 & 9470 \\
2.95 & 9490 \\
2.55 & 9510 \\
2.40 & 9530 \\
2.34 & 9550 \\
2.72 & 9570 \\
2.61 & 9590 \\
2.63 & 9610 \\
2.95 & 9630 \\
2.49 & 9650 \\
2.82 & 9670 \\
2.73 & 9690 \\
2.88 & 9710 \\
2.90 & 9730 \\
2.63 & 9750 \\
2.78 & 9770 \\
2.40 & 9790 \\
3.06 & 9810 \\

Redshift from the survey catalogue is 0.343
